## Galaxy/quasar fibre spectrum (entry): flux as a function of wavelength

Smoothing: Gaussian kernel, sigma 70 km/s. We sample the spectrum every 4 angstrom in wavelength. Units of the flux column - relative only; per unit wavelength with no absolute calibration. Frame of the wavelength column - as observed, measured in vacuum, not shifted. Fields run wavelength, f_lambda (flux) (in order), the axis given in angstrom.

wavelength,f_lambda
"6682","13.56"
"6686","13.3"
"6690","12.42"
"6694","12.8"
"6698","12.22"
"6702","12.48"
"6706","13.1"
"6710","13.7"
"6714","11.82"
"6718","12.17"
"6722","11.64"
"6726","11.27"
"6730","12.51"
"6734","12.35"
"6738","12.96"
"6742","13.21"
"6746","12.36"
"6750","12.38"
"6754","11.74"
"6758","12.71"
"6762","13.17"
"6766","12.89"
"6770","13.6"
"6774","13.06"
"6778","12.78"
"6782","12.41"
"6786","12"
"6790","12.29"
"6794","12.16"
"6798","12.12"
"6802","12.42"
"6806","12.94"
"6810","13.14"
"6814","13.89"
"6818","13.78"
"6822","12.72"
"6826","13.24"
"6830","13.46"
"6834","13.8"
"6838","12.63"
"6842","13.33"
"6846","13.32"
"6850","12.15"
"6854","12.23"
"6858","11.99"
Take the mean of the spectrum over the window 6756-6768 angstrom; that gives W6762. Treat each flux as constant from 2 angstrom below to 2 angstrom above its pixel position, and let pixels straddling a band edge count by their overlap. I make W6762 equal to 12.9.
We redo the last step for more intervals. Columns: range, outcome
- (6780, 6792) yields 12.2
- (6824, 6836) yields 13.5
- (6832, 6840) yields 13.2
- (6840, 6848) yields 13.3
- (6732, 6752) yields 12.7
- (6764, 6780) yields 13.1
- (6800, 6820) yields 13.2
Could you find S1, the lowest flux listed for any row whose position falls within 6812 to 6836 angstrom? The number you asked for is 12.72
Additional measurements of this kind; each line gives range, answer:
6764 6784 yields 12.41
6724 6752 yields 11.27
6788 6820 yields 12.12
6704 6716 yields 11.82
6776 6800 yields 12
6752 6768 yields 11.74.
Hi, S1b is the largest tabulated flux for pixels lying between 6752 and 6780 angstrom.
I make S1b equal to 13.6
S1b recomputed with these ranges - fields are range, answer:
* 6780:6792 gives 12.41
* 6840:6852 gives 13.33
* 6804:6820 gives 13.89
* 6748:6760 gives 12.71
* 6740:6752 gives 13.21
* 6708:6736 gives 13.7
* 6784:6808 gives 12.94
